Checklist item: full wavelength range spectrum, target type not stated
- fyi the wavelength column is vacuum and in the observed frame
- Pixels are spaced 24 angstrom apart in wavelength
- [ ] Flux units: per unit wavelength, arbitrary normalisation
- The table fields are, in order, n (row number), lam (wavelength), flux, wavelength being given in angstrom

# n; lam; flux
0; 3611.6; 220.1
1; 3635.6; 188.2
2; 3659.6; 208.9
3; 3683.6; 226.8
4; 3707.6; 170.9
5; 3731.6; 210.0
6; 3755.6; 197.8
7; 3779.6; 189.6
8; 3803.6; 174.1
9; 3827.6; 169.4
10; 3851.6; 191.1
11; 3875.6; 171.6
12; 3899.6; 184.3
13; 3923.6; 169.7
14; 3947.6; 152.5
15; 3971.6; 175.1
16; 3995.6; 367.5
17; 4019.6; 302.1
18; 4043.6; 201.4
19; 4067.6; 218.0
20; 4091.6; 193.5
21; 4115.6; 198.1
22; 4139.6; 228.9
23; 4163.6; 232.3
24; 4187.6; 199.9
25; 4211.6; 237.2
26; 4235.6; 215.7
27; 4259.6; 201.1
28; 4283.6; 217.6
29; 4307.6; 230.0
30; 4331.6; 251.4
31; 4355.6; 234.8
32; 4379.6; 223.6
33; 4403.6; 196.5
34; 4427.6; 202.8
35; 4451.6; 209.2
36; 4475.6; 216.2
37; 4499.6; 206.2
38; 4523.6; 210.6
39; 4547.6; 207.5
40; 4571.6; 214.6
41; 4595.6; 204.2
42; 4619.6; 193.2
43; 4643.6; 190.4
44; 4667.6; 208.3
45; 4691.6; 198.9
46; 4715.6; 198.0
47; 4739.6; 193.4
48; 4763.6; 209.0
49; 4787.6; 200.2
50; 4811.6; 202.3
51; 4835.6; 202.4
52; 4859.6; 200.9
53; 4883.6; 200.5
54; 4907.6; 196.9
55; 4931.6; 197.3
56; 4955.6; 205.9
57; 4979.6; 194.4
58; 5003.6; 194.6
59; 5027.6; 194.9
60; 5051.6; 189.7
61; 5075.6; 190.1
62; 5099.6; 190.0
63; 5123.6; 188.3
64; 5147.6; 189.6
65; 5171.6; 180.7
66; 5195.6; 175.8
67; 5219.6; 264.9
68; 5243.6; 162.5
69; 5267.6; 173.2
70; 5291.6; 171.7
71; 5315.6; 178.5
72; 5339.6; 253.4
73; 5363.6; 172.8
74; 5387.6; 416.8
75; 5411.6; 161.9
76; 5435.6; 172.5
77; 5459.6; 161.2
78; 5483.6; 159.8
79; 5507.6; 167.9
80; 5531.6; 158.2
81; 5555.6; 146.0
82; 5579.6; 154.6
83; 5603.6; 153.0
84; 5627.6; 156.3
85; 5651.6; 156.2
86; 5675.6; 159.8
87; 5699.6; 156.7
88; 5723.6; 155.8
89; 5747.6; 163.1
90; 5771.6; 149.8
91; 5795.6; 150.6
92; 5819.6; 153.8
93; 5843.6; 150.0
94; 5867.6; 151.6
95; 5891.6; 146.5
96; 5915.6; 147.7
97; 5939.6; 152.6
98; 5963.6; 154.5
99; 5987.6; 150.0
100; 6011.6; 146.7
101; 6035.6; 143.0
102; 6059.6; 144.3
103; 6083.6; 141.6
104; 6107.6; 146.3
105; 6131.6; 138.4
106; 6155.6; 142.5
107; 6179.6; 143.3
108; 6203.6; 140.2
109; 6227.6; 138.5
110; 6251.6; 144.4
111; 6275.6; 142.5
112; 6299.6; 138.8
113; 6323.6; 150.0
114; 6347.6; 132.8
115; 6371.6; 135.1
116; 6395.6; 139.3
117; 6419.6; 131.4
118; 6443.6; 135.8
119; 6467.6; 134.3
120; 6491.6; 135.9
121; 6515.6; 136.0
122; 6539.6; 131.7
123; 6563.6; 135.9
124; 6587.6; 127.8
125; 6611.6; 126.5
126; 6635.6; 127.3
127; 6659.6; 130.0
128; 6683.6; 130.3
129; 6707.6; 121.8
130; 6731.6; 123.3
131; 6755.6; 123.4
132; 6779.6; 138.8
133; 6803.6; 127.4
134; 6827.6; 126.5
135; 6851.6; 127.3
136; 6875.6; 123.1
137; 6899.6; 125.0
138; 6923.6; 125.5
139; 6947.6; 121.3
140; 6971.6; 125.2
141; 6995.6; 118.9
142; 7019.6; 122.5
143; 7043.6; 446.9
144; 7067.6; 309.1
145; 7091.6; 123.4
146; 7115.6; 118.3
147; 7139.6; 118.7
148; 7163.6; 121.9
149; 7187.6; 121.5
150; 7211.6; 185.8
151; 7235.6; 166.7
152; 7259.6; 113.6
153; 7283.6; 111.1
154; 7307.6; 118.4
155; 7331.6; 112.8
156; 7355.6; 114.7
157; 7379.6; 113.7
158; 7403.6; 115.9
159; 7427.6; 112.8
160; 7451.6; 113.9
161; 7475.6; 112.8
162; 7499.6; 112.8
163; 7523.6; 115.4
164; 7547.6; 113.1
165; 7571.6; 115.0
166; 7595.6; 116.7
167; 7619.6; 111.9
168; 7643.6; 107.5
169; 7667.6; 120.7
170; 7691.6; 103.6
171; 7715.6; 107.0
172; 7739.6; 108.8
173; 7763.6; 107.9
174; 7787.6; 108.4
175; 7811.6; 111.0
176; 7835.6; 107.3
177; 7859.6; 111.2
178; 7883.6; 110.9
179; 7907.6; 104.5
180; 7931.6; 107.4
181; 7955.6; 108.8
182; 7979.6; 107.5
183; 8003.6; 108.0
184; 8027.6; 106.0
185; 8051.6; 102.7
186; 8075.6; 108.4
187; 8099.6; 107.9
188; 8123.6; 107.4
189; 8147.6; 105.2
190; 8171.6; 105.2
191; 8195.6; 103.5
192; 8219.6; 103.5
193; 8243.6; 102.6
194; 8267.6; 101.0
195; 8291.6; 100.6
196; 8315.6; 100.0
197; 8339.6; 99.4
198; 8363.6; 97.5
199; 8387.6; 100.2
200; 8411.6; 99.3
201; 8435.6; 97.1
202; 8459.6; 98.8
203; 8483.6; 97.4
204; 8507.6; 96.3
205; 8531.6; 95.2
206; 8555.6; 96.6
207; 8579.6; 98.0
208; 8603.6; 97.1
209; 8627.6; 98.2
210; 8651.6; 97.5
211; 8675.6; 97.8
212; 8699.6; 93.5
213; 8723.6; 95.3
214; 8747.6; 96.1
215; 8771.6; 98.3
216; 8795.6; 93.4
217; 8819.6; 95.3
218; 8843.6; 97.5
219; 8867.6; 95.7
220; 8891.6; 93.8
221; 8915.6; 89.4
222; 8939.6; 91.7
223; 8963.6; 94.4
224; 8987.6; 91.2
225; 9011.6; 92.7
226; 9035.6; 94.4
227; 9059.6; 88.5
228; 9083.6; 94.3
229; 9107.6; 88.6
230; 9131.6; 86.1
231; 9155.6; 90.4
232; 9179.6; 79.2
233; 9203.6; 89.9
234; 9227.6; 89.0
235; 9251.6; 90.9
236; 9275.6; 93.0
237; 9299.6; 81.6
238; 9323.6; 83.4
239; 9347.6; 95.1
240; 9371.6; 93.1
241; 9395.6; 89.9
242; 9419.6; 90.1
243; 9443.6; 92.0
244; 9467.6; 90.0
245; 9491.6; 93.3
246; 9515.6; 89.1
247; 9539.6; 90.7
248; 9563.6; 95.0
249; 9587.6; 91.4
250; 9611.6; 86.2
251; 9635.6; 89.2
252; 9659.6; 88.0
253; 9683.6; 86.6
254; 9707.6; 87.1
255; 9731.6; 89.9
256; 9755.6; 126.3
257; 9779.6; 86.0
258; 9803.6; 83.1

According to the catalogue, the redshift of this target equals 0.075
